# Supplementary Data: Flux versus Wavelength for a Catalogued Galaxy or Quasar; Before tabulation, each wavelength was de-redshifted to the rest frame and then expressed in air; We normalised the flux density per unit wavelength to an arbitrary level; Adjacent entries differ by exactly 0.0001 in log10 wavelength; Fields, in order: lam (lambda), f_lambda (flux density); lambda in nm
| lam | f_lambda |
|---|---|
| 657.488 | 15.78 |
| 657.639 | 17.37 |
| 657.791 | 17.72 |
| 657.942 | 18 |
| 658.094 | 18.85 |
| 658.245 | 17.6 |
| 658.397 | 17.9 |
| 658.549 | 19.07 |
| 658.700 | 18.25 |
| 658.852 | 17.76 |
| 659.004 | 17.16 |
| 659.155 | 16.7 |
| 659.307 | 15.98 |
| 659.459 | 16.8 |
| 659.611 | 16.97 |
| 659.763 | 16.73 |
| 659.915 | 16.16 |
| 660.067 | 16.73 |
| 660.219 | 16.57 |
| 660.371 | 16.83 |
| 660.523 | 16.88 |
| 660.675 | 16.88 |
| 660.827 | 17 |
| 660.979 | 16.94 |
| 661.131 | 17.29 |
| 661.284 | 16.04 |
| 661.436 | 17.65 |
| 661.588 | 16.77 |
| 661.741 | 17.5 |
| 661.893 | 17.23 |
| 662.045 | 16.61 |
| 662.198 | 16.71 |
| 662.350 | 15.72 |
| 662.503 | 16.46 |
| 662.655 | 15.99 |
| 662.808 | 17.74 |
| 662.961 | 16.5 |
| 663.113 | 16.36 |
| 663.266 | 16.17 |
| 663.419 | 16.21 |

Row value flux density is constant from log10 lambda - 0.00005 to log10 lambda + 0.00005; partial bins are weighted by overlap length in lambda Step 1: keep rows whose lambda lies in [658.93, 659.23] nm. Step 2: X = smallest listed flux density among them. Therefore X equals 16.7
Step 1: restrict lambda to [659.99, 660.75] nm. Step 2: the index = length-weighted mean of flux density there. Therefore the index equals 16.8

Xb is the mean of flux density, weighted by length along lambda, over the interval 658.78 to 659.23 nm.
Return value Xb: 17.2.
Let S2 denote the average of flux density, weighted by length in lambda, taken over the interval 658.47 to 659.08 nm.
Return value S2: 18.1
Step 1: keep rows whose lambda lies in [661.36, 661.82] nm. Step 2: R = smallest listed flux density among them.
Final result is 16.77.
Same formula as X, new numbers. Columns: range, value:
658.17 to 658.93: 17.6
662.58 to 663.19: 15.99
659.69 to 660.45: 16.16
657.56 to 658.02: 17.37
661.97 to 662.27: 16.61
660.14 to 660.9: 16.57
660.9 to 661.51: 16.04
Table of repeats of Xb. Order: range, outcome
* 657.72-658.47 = 18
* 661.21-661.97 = 17.1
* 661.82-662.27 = 16.8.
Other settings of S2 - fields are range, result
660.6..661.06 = 17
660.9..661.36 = 16.8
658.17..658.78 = 18.2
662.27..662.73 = 16.1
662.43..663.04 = 16.7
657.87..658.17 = 18.4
